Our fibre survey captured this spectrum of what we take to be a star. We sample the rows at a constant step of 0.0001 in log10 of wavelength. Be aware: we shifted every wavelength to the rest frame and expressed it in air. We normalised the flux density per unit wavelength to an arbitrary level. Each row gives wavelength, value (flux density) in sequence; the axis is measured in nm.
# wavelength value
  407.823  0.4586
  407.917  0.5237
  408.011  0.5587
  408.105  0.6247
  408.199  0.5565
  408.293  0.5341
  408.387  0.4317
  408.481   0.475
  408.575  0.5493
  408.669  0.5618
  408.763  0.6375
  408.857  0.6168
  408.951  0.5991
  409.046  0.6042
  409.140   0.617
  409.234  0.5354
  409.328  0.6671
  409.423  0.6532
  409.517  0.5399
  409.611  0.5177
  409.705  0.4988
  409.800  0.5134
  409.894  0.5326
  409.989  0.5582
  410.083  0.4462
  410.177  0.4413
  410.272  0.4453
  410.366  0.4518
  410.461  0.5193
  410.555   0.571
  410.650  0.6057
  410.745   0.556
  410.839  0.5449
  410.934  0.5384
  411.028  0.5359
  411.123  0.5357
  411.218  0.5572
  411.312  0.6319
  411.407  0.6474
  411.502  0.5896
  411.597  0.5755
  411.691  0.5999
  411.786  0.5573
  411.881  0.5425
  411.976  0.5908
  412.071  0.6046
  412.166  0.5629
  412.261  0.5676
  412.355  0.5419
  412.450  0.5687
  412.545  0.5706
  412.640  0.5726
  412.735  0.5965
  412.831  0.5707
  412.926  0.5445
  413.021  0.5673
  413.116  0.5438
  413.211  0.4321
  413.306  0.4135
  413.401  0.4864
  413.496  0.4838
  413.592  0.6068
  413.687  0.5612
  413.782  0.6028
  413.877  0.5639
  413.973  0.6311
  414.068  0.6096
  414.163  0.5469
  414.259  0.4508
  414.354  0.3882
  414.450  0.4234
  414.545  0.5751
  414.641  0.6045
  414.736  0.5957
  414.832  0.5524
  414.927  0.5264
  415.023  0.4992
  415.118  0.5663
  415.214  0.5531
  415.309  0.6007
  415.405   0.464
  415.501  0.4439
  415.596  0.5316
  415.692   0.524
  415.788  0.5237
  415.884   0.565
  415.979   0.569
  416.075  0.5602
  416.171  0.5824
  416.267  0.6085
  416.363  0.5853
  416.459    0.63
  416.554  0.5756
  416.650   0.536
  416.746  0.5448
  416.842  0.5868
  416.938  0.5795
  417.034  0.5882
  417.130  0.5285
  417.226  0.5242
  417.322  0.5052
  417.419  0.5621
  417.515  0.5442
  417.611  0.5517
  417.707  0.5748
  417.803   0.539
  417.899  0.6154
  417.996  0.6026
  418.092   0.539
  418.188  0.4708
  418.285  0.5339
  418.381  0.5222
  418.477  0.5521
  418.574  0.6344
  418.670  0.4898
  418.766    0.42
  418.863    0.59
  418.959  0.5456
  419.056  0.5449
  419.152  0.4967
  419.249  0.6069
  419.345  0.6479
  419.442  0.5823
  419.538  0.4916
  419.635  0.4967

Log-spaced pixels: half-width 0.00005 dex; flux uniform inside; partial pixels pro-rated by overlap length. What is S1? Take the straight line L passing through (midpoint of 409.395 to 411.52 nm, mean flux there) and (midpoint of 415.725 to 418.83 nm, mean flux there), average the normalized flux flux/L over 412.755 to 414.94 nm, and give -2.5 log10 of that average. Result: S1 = 0.024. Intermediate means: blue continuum 0.539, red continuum 0.554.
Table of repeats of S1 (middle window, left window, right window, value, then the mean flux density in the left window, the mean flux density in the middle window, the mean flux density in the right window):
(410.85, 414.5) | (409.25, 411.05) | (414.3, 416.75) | -0.02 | 0.534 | 0.55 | 0.543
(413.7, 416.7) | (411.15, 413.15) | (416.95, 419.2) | 0.02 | 0.576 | 0.548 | 0.543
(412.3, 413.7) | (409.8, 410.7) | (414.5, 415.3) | 0.00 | 0.508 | 0.537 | 0.561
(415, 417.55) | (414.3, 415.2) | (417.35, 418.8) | -0.03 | 0.526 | 0.552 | 0.544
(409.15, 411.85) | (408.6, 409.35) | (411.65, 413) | 0.07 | 0.601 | 0.55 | 0.57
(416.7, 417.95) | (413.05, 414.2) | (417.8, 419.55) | -0.02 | 0.541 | 0.557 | 0.55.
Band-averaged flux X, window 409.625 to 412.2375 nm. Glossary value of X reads 0.546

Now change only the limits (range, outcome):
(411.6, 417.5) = 0.549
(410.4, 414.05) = 0.56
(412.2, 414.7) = 0.54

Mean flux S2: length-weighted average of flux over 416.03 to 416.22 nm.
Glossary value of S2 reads 0.571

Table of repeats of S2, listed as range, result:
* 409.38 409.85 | 0.544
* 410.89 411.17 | 0.537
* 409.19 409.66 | 0.583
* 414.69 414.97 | 0.559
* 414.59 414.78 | 0.6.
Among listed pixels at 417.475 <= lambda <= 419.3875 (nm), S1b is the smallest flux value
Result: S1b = 0.42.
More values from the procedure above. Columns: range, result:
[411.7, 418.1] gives 0.3882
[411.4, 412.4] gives 0.5419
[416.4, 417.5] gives 0.5052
